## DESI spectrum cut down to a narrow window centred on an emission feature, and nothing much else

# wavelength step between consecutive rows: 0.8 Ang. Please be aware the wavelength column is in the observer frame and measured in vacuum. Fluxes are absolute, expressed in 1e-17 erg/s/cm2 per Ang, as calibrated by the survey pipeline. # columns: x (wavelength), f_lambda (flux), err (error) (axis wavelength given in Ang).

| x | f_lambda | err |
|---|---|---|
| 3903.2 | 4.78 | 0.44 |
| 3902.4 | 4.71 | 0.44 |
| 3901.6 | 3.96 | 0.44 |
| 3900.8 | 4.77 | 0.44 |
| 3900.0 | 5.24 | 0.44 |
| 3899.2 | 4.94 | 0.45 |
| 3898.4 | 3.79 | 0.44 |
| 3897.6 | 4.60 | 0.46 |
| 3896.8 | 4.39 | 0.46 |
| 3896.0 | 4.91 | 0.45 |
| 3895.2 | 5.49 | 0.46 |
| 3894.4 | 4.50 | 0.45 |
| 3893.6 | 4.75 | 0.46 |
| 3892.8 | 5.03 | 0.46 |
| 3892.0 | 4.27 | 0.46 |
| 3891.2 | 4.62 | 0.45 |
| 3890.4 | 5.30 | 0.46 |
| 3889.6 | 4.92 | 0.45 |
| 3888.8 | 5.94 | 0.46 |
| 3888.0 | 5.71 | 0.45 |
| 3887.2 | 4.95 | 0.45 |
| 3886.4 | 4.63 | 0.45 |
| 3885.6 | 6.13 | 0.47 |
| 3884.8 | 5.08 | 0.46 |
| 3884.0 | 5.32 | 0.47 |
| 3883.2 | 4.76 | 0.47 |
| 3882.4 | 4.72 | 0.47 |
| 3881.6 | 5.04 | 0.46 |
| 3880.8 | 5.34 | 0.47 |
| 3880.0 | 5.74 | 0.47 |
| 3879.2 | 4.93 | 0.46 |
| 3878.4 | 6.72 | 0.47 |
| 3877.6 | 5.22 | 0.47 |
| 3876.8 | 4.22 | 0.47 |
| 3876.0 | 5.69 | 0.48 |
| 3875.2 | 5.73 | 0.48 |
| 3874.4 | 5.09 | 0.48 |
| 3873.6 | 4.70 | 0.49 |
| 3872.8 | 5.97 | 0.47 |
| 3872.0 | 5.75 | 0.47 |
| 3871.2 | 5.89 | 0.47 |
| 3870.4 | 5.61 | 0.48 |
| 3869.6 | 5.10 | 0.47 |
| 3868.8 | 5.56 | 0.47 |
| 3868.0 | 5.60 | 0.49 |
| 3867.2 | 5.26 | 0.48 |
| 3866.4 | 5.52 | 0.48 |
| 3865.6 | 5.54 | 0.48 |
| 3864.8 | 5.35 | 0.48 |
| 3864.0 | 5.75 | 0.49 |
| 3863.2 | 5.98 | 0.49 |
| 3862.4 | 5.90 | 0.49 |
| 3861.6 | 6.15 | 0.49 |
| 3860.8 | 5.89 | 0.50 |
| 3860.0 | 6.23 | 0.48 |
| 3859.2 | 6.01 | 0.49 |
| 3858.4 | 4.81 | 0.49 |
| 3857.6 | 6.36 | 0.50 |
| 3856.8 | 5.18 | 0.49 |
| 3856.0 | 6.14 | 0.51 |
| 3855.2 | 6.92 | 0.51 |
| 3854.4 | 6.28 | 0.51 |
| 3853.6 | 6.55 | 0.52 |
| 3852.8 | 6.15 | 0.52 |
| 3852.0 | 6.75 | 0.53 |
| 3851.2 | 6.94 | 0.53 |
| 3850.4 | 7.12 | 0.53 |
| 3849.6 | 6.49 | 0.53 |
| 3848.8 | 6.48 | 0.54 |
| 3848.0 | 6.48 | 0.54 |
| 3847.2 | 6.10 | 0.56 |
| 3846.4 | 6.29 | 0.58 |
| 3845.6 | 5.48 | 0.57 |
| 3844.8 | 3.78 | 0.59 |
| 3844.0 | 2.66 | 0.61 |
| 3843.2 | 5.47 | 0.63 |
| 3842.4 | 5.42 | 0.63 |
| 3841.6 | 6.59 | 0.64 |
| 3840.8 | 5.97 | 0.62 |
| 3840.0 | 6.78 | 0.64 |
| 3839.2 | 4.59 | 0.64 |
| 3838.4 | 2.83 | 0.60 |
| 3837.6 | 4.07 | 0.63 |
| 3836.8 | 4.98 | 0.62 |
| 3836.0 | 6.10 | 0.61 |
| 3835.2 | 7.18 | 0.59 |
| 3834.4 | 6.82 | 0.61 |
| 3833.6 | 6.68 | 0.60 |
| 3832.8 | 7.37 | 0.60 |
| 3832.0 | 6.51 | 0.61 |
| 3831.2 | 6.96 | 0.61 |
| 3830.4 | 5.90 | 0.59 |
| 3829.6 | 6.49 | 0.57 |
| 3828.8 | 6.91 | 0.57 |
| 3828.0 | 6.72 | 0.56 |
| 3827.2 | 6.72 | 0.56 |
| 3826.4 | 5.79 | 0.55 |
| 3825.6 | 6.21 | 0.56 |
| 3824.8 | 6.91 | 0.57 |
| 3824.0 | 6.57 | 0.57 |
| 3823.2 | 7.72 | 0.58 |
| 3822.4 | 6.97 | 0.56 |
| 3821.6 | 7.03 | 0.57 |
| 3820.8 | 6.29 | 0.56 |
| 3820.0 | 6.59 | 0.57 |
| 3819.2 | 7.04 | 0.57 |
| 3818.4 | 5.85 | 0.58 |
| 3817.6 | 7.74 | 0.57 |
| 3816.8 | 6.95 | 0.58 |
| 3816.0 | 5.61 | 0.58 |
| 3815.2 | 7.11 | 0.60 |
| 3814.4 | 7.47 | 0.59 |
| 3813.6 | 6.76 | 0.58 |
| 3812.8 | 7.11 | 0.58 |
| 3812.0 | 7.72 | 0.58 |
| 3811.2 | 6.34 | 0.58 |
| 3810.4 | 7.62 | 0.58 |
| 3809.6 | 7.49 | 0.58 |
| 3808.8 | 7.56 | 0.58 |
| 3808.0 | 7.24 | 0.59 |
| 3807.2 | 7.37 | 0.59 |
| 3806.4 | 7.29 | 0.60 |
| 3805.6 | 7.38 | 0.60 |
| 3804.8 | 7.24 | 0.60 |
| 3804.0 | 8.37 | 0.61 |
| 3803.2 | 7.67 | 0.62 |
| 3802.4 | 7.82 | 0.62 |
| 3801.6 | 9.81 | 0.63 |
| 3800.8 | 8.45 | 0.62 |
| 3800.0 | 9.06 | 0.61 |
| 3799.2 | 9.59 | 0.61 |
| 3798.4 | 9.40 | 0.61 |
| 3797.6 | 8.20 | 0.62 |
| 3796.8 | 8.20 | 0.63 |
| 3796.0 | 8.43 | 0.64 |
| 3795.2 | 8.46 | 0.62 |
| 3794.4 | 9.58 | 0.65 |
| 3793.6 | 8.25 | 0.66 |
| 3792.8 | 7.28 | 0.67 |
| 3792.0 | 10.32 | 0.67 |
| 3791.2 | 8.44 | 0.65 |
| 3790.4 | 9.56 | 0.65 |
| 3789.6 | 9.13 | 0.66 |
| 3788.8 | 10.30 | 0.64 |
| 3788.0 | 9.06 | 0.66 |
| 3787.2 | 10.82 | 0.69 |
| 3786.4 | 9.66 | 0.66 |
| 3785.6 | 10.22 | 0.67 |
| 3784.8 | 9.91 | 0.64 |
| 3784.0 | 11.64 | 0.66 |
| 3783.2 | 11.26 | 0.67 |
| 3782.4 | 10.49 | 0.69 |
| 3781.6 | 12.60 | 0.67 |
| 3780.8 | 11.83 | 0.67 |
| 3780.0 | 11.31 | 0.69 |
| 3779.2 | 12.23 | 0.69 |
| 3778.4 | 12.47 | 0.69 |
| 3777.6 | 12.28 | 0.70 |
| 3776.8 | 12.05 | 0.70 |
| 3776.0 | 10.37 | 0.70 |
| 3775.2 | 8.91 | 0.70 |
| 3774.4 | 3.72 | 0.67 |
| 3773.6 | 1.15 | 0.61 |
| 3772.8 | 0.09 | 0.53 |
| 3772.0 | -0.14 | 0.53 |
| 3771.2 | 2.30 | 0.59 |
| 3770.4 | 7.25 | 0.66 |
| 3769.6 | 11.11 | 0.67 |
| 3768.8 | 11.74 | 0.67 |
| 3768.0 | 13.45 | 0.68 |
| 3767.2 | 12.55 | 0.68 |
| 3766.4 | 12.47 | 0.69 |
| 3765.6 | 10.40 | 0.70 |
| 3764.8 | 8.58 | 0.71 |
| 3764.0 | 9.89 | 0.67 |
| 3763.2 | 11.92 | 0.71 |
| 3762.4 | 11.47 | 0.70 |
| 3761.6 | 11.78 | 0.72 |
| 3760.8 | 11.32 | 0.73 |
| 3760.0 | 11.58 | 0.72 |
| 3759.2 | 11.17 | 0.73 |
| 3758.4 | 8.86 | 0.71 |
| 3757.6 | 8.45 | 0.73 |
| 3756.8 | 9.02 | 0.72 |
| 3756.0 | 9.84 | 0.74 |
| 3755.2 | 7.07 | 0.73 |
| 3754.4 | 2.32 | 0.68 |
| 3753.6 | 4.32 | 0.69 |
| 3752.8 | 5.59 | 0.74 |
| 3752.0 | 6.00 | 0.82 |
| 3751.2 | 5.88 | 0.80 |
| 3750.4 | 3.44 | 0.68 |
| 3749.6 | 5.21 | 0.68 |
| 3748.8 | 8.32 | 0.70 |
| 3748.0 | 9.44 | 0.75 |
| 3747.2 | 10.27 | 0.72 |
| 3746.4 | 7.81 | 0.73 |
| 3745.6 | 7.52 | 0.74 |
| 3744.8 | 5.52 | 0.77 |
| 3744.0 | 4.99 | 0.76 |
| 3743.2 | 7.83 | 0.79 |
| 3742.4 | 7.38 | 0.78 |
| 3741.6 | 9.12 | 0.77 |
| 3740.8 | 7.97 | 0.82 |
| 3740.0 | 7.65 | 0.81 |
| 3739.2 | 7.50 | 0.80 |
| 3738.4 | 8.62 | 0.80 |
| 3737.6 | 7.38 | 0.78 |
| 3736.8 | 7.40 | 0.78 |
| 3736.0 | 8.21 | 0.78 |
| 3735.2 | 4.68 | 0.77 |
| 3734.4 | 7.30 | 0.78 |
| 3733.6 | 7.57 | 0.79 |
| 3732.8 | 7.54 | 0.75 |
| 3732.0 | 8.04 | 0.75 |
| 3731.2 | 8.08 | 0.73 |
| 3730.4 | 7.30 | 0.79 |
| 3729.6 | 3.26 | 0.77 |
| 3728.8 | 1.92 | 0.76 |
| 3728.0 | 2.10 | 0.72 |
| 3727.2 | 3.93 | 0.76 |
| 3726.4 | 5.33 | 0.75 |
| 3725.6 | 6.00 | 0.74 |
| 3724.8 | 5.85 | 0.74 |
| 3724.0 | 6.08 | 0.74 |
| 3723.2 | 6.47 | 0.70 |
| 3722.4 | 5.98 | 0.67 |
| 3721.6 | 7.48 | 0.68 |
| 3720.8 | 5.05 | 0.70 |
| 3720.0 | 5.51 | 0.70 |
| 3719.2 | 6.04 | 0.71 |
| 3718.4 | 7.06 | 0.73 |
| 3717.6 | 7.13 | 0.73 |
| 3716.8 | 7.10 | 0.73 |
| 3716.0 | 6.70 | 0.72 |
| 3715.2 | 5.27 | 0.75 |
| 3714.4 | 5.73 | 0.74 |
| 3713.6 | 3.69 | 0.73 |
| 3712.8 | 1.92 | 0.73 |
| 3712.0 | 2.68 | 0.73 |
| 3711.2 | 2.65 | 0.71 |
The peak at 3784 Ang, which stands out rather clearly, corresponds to Lyman alpha 1216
